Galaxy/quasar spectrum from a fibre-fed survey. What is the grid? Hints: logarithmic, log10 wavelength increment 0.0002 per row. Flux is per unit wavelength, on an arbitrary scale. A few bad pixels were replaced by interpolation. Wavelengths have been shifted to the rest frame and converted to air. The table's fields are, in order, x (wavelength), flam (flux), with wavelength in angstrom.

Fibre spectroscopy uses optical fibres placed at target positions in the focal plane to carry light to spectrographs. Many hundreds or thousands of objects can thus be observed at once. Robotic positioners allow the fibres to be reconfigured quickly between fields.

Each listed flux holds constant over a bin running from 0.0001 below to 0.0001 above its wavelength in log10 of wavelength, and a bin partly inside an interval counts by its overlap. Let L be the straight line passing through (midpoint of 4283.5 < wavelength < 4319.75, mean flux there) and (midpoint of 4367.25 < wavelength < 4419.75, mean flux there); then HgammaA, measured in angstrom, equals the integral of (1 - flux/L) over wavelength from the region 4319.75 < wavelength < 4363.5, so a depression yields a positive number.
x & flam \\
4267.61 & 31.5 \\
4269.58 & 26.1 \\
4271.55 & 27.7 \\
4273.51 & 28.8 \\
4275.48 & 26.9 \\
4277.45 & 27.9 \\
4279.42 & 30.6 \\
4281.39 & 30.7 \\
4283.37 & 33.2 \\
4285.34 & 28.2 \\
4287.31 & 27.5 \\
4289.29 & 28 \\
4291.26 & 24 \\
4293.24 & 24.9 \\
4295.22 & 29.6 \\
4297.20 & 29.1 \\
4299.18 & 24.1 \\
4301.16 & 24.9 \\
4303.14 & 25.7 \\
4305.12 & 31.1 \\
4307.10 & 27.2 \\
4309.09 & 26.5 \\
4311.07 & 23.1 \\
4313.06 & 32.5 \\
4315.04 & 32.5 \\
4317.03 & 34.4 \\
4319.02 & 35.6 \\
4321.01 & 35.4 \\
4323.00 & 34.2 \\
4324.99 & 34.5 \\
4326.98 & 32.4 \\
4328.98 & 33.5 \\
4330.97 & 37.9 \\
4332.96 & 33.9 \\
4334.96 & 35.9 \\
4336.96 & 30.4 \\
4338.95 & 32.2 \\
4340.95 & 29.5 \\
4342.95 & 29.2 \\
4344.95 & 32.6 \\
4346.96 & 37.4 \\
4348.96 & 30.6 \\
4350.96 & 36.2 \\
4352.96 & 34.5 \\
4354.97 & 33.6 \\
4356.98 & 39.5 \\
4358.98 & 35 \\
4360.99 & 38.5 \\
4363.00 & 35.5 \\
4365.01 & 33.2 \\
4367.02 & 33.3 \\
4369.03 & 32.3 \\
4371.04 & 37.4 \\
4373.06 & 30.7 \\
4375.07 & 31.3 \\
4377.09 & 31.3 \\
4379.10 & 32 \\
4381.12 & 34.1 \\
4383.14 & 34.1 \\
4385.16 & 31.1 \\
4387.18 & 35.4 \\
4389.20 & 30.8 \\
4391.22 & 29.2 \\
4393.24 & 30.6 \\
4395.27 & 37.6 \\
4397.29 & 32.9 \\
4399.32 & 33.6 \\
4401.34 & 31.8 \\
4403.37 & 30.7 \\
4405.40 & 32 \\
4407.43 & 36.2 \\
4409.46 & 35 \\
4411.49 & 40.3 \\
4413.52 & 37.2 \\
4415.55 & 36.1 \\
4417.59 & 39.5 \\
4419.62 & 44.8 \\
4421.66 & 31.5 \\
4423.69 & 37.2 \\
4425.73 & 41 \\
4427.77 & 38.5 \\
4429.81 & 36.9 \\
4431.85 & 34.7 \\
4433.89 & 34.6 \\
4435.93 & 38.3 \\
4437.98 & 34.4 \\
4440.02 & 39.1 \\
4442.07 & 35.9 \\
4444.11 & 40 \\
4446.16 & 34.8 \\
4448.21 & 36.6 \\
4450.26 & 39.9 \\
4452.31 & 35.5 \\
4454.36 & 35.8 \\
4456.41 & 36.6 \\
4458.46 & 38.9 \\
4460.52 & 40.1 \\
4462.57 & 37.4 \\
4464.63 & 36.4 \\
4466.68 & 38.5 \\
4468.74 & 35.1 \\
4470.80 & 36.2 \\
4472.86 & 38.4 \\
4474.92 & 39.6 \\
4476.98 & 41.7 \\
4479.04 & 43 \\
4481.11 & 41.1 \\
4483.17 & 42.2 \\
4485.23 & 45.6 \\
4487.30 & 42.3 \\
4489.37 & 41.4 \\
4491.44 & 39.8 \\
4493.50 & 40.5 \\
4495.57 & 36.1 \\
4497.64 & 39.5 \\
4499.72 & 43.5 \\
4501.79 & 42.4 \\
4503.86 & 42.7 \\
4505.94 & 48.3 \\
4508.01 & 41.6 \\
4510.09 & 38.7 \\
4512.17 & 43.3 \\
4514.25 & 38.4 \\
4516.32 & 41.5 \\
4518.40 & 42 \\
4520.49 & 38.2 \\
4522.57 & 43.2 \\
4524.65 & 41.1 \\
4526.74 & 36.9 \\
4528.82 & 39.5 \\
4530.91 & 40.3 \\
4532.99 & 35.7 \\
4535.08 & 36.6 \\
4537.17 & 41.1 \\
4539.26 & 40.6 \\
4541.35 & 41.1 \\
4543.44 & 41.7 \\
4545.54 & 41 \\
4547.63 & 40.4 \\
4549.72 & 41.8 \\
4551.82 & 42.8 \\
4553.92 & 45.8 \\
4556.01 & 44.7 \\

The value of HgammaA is -4.84 angstrom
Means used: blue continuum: 28.3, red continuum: 34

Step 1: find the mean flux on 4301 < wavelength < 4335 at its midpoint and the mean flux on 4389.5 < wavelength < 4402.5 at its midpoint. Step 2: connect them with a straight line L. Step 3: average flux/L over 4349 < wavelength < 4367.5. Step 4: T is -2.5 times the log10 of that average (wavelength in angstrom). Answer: -0.101 mag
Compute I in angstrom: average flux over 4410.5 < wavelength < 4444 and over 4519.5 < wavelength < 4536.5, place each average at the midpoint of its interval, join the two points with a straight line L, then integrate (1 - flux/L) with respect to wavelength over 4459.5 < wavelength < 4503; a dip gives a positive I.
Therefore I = -1.9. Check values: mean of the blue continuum 37.6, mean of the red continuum 39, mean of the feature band 40.1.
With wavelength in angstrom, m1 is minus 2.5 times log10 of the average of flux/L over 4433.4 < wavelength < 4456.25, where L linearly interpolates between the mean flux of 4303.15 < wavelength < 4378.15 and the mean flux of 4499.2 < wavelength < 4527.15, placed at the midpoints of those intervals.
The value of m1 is 0.04 mag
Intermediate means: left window 33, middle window 36.8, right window 41.6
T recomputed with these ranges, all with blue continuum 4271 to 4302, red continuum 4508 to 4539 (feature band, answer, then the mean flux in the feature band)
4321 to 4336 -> -0.16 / 34.7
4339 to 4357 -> -0.08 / 33.3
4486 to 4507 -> -0.09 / 41.7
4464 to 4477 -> -0.02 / 37.8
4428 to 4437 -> -0.03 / 36.3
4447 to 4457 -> -0.02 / 36.9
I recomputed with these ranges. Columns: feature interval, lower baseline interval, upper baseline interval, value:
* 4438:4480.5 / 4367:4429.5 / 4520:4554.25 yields -0.9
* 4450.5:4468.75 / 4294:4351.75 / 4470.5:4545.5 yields 0.4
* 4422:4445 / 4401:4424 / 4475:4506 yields 0.3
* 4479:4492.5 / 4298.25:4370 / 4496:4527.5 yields -0.7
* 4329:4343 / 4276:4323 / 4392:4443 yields -0.8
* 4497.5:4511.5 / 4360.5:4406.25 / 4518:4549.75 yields -1.4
